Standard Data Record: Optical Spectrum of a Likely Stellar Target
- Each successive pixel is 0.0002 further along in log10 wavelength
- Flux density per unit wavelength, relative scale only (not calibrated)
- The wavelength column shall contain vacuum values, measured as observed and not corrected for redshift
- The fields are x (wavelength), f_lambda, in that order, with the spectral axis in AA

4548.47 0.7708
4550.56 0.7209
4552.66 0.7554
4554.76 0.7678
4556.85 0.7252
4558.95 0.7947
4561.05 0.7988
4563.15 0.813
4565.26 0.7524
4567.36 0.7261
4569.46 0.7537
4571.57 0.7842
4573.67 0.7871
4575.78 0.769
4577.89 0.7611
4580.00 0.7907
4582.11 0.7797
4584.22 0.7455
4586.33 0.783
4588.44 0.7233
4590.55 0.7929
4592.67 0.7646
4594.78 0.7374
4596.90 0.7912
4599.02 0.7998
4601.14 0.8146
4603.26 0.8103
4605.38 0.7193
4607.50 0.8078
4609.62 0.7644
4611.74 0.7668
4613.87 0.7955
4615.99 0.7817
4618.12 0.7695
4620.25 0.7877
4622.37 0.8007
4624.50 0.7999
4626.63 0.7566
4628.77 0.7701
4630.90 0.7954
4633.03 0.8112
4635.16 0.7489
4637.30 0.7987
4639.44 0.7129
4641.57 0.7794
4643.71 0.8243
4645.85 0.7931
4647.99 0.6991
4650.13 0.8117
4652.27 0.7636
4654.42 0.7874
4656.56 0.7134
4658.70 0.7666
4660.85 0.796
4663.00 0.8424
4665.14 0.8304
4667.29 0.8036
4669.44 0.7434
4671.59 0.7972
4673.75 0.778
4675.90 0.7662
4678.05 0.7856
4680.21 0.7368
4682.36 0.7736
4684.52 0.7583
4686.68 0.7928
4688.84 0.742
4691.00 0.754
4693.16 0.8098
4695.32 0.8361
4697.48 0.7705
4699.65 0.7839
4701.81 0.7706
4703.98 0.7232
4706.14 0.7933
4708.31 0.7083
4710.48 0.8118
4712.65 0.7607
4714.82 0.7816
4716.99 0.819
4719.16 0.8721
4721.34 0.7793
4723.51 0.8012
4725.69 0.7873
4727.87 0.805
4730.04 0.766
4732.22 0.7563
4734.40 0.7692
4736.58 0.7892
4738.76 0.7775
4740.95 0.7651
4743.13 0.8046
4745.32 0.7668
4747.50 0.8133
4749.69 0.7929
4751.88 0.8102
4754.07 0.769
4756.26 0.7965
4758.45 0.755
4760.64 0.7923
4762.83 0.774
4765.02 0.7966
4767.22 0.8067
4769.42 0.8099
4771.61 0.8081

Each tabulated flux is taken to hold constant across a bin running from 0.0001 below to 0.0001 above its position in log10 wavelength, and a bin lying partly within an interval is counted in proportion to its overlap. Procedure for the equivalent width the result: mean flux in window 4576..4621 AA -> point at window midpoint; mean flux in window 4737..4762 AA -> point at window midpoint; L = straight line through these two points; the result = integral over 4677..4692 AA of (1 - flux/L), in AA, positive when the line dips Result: 0.34 AA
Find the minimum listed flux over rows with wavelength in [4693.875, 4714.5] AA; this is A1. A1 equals 0.7083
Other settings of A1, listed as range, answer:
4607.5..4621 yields 0.7644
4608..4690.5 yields 0.6991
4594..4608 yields 0.7193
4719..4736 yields 0.7563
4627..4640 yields 0.7129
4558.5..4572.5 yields 0.7261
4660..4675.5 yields 0.7434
